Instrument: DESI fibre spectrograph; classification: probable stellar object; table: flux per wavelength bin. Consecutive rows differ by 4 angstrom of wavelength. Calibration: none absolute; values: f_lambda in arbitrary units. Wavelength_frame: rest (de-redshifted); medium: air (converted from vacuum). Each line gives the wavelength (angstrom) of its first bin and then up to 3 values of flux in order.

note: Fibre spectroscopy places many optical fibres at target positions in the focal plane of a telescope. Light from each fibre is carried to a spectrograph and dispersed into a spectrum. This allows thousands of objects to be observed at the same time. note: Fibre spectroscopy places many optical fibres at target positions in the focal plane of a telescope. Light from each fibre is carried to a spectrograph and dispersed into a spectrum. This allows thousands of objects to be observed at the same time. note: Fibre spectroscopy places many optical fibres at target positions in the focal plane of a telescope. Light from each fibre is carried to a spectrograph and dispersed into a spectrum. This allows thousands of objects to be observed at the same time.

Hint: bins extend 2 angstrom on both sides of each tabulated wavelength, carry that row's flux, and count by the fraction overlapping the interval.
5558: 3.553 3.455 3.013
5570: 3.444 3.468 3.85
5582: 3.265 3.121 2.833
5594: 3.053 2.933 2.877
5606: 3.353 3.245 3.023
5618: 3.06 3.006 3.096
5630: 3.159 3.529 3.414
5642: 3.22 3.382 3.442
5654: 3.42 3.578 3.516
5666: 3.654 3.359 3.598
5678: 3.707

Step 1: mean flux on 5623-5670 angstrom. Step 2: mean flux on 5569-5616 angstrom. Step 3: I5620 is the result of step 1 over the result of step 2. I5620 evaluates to 1.06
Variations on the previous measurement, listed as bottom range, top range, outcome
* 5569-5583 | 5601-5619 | 0.89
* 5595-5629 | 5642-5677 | 1.13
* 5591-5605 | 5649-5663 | 1.17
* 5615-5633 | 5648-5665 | 1.13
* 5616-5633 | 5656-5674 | 1.14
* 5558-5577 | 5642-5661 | 1.01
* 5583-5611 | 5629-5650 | 1.10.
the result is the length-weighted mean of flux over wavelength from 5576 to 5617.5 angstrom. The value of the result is 3.15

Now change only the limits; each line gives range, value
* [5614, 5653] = 3.25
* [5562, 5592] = 3.3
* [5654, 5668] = 3.56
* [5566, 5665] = 3.26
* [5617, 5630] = 3.07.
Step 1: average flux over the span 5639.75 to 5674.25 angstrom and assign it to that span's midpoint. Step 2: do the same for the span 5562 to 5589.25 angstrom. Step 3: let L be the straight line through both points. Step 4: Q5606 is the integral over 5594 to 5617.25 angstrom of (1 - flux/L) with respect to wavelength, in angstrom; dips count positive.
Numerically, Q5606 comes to 2.1 angstrom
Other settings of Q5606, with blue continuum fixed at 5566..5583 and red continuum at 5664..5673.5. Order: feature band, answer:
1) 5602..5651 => 3.8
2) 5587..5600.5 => 2.0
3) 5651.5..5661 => 0.0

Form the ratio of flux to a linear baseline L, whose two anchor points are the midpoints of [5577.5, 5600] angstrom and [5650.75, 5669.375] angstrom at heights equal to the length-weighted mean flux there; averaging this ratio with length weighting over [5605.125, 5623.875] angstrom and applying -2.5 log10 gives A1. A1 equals 0.05 mag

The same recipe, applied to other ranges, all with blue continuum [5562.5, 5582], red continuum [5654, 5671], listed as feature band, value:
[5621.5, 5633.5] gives 0.11 mag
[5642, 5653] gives 0.04 mag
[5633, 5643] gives 0.03 mag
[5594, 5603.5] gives 0.18 mag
